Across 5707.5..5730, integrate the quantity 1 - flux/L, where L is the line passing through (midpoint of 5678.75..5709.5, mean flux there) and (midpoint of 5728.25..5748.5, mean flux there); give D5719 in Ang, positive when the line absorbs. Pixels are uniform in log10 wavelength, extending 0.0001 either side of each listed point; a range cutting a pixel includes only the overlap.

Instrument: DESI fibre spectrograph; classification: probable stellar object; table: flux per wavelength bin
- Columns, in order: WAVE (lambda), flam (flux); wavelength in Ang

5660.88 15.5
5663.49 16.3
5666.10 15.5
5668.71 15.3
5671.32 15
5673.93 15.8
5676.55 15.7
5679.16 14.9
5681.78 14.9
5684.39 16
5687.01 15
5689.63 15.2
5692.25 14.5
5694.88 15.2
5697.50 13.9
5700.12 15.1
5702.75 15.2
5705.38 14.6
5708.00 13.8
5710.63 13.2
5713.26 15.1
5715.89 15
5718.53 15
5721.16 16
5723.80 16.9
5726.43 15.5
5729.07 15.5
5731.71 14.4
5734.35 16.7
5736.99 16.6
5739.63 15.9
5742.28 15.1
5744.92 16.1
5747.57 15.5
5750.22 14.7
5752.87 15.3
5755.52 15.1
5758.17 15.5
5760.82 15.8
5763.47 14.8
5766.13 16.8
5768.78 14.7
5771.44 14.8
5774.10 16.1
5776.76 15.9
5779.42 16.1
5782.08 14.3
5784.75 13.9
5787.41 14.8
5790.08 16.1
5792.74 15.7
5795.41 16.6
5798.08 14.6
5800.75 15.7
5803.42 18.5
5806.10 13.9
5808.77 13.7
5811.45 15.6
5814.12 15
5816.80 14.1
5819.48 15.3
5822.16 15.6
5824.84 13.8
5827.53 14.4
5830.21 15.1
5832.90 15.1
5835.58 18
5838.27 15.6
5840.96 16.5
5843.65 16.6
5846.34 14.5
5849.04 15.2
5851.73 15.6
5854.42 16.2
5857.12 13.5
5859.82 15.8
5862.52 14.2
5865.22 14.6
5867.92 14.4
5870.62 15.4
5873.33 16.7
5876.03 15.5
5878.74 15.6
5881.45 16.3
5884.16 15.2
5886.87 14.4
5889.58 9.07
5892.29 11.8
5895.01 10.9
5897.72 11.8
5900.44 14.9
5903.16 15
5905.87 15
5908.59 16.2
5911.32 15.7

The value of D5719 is 0.3 Ang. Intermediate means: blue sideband 14.8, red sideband 15.7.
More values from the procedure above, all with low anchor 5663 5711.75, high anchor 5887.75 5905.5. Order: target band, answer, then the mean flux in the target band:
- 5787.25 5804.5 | -2.99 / 16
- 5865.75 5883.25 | -3.93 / 15.6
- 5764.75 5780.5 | -1.99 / 15.7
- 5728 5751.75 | -2.07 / 15.6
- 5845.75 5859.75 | -2.27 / 15.1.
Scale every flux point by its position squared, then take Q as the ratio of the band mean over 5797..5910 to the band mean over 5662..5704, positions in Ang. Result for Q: 1.04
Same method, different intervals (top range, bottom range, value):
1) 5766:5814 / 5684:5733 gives 1.06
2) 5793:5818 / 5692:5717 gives 1.09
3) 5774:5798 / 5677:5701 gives 1.06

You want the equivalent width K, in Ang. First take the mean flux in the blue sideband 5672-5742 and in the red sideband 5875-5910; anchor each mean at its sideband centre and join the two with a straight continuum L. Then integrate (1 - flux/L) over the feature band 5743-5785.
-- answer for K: -1.5 Ang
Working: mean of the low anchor 15.2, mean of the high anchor 14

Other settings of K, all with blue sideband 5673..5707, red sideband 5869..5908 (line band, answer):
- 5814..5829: -0.23 Ang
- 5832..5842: -1.36 Ang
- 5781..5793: -0.24 Ang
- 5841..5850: -0.78 Ang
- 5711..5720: 0.05 Ang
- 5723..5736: -0.79 Ang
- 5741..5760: -0.72 Ang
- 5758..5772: -0.67 Ang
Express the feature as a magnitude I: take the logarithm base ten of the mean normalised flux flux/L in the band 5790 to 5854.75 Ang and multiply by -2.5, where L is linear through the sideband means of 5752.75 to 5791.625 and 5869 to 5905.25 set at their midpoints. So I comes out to -0.05 mag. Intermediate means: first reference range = 15.3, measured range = 15.5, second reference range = 14.1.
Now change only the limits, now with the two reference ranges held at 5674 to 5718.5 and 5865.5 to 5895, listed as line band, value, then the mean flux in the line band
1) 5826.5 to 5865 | -0.08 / 15.4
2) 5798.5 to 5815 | -0.06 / 15.4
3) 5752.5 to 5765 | -0.05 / 15.3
